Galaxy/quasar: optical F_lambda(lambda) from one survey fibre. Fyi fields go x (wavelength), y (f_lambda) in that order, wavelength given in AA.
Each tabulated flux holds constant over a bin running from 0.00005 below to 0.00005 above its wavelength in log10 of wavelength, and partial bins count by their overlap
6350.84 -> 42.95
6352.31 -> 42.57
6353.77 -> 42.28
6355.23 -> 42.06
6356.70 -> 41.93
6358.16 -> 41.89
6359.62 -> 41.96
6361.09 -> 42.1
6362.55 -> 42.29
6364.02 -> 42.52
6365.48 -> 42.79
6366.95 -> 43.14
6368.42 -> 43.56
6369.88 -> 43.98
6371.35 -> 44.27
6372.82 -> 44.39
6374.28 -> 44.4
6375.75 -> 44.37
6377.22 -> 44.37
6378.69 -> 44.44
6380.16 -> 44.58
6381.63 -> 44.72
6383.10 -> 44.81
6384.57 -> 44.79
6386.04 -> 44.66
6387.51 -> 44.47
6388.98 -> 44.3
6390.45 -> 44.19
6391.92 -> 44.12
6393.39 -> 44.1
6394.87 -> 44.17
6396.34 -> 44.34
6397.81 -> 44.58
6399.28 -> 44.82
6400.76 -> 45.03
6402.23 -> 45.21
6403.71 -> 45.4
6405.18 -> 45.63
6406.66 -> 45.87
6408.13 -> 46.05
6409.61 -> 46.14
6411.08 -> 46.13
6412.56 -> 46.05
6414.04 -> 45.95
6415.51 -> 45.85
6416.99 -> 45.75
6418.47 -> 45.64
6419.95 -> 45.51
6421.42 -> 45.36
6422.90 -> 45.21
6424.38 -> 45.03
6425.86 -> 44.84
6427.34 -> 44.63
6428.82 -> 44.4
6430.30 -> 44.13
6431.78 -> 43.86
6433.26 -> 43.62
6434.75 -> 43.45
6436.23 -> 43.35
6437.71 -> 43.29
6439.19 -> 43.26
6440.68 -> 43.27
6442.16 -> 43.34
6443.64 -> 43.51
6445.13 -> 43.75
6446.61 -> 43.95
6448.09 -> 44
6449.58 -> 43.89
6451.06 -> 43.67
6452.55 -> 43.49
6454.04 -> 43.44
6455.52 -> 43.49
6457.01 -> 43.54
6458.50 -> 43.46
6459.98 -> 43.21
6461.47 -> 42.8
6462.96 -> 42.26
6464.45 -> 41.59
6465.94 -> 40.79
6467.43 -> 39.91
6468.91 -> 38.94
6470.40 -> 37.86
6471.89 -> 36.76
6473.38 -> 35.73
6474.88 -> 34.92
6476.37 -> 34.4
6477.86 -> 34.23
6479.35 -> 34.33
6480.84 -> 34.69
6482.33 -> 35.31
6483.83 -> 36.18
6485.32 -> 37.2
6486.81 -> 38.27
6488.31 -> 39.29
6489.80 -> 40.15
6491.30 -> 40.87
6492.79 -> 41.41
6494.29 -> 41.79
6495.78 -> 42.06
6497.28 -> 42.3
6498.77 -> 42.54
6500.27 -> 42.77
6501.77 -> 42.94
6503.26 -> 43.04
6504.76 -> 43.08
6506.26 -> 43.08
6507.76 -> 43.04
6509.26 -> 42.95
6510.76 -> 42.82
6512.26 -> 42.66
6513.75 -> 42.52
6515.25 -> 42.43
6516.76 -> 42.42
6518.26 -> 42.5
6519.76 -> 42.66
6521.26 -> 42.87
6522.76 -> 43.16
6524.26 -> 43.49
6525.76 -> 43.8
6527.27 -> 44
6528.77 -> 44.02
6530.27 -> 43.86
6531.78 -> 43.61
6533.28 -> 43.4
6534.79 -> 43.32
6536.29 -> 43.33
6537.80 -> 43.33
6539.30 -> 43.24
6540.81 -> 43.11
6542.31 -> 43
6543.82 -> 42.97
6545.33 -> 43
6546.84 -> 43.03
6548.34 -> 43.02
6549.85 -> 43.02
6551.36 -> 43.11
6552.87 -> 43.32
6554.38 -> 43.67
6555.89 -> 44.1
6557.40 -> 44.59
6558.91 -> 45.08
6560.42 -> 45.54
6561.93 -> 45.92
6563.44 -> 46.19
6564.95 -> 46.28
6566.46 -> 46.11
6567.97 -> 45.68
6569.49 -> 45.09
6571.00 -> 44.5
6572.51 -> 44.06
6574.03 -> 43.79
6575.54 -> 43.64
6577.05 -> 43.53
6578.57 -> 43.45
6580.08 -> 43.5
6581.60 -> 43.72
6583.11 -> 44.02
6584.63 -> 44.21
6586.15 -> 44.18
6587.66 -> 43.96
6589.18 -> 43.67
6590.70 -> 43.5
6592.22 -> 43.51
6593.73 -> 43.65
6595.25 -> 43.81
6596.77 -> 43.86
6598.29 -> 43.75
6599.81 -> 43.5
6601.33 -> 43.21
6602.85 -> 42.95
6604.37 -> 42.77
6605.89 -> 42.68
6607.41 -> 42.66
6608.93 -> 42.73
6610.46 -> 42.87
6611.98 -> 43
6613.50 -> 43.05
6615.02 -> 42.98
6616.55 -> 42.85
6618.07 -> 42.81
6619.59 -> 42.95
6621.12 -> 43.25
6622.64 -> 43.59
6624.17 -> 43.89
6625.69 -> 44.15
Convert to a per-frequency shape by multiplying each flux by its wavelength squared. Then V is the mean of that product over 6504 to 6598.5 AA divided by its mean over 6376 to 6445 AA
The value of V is 1.02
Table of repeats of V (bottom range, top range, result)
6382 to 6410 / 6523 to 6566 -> 1.02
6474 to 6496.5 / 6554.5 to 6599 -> 1.21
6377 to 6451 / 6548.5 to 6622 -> 1.04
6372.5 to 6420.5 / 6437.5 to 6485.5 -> 0.92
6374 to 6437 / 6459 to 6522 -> 0.92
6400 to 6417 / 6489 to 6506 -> 0.95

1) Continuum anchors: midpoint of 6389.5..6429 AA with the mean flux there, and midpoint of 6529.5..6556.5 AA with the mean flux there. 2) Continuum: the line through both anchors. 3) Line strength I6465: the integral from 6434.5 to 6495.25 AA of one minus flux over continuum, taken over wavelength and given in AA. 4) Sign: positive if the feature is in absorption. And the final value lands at 5.3 AA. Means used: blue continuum 45.2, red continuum 43.3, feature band 40.5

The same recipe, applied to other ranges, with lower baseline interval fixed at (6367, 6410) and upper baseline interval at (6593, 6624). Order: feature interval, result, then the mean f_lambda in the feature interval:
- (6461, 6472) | 0.97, 40.3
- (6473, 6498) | 3.48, 37.8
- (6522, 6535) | 0.02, 43.6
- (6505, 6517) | 0.29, 42.7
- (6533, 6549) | 0.17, 43.2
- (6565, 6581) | -0.38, 44.4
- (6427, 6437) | 0.10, 43.9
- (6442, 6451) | 0.10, 43.8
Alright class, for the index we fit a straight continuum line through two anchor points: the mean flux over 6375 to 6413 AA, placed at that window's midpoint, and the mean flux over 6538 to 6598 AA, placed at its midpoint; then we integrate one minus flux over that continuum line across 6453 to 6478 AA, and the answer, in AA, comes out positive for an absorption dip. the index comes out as 2.5 AA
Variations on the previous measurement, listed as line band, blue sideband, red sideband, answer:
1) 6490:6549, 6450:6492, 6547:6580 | -1.2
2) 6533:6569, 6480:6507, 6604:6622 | -2.1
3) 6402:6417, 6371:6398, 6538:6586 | -0.5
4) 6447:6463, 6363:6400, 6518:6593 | 0.2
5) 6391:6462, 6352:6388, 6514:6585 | -1.4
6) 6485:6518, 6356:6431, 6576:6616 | 1.5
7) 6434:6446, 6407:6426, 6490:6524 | 0.4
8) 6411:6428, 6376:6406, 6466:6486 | -1.5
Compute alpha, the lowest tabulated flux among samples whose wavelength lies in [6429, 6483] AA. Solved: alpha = 34.23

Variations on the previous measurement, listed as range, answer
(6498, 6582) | 42.42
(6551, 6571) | 43.11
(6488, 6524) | 39.29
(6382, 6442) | 43.26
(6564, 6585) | 43.45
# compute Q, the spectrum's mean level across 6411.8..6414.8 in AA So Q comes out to 46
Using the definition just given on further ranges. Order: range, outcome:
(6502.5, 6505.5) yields 43.1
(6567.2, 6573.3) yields 44.8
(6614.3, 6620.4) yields 42.9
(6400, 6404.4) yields 45.1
